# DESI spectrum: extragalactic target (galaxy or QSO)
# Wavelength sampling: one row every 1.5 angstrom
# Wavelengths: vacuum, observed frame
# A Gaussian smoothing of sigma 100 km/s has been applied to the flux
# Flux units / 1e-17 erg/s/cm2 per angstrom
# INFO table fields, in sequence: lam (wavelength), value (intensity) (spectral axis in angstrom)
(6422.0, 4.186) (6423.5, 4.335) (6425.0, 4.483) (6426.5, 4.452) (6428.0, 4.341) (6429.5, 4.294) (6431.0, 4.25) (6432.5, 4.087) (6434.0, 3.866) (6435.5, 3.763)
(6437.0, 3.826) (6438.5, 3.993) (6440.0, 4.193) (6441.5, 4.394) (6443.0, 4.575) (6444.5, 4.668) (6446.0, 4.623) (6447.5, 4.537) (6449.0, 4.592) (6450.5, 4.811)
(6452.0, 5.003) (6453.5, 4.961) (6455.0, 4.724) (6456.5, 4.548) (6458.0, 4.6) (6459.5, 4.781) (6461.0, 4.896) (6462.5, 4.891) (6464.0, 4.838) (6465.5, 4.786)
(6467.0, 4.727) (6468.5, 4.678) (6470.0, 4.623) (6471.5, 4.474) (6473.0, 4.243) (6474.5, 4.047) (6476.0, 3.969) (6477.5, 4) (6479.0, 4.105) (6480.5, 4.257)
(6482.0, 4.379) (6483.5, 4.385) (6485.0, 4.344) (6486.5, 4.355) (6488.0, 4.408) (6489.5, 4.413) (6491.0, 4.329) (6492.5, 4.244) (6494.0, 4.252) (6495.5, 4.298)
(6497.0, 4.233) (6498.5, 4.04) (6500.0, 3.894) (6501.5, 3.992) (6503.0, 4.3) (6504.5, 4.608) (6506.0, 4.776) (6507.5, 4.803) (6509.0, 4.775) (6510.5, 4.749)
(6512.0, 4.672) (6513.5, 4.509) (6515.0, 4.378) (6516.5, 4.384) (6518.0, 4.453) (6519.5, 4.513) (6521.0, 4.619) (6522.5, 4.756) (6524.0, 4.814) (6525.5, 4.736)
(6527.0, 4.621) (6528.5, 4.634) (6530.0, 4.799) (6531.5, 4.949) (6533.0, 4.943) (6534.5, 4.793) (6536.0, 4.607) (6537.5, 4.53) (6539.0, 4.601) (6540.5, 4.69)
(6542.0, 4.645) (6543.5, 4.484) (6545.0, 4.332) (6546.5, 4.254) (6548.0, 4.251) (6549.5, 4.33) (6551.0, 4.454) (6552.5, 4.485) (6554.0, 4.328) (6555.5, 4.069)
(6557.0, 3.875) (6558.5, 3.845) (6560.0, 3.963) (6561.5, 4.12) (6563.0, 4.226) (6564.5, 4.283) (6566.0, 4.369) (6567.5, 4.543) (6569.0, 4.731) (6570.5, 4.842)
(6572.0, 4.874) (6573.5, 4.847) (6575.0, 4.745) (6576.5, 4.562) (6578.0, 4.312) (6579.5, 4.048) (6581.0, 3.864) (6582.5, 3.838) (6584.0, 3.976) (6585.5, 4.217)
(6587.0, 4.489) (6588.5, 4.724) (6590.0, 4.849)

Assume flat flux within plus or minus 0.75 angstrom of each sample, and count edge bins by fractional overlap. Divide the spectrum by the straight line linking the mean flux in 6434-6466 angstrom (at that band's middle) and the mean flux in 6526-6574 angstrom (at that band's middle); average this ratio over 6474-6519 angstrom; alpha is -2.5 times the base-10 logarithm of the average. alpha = 0.04 mag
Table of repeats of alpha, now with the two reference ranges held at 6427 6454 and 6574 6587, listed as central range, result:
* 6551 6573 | -0.02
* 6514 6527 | -0.07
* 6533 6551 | -0.06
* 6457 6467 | -0.10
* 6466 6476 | -0.02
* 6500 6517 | -0.05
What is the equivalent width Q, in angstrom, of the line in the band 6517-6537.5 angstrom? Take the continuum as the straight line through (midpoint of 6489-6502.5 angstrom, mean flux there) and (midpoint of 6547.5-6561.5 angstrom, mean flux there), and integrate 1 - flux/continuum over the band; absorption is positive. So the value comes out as -2.6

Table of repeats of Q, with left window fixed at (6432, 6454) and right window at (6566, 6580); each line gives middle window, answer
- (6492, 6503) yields 0.8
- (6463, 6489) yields 0.3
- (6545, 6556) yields 0.6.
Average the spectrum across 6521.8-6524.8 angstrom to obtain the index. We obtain 4.78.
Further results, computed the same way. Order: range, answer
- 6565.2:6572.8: 4.67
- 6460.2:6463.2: 4.89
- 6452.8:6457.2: 4.74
